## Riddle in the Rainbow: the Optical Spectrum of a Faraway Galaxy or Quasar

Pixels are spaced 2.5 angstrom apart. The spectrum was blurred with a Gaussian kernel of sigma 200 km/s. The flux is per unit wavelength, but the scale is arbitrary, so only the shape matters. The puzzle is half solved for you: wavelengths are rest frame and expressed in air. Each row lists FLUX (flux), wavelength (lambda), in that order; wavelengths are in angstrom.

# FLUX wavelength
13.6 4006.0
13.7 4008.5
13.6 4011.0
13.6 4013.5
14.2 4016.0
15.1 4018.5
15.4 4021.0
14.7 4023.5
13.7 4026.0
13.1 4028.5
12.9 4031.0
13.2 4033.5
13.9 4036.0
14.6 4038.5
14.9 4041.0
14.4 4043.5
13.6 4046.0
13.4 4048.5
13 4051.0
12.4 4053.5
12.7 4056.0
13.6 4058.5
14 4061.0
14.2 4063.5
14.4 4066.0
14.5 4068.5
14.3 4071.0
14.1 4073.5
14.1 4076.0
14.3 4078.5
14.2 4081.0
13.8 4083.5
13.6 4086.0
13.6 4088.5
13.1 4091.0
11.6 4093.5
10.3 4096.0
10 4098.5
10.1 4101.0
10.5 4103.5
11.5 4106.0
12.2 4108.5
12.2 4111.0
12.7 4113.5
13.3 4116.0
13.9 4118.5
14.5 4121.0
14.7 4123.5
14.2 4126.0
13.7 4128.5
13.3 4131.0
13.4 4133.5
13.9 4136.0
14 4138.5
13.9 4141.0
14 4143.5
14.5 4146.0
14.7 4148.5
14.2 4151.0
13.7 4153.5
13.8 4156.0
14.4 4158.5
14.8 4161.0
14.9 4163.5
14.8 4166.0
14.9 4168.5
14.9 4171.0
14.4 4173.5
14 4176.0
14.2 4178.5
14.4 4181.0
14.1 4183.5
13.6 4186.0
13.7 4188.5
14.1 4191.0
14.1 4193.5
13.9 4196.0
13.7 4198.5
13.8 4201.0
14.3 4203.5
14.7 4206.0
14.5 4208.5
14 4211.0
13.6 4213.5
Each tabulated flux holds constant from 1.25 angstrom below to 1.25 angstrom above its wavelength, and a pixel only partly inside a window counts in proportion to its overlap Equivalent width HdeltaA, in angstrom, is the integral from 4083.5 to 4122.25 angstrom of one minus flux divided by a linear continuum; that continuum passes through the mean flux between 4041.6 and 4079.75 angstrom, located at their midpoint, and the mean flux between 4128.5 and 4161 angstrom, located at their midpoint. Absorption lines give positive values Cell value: 4.6 angstrom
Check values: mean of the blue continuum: 13.8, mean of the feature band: 12.3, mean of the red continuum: 14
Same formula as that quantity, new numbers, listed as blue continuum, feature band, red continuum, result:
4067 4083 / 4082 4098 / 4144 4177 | 1.9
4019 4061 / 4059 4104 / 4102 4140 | 1.3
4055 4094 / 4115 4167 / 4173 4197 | -0.7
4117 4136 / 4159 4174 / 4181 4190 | -0.9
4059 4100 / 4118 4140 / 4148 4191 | -0.1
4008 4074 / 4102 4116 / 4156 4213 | 2.1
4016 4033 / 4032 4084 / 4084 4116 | -3.1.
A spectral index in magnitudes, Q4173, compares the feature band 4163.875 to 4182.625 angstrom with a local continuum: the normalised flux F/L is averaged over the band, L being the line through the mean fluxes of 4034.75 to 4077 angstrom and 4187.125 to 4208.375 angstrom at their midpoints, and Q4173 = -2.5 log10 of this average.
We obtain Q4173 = -0.038 mag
